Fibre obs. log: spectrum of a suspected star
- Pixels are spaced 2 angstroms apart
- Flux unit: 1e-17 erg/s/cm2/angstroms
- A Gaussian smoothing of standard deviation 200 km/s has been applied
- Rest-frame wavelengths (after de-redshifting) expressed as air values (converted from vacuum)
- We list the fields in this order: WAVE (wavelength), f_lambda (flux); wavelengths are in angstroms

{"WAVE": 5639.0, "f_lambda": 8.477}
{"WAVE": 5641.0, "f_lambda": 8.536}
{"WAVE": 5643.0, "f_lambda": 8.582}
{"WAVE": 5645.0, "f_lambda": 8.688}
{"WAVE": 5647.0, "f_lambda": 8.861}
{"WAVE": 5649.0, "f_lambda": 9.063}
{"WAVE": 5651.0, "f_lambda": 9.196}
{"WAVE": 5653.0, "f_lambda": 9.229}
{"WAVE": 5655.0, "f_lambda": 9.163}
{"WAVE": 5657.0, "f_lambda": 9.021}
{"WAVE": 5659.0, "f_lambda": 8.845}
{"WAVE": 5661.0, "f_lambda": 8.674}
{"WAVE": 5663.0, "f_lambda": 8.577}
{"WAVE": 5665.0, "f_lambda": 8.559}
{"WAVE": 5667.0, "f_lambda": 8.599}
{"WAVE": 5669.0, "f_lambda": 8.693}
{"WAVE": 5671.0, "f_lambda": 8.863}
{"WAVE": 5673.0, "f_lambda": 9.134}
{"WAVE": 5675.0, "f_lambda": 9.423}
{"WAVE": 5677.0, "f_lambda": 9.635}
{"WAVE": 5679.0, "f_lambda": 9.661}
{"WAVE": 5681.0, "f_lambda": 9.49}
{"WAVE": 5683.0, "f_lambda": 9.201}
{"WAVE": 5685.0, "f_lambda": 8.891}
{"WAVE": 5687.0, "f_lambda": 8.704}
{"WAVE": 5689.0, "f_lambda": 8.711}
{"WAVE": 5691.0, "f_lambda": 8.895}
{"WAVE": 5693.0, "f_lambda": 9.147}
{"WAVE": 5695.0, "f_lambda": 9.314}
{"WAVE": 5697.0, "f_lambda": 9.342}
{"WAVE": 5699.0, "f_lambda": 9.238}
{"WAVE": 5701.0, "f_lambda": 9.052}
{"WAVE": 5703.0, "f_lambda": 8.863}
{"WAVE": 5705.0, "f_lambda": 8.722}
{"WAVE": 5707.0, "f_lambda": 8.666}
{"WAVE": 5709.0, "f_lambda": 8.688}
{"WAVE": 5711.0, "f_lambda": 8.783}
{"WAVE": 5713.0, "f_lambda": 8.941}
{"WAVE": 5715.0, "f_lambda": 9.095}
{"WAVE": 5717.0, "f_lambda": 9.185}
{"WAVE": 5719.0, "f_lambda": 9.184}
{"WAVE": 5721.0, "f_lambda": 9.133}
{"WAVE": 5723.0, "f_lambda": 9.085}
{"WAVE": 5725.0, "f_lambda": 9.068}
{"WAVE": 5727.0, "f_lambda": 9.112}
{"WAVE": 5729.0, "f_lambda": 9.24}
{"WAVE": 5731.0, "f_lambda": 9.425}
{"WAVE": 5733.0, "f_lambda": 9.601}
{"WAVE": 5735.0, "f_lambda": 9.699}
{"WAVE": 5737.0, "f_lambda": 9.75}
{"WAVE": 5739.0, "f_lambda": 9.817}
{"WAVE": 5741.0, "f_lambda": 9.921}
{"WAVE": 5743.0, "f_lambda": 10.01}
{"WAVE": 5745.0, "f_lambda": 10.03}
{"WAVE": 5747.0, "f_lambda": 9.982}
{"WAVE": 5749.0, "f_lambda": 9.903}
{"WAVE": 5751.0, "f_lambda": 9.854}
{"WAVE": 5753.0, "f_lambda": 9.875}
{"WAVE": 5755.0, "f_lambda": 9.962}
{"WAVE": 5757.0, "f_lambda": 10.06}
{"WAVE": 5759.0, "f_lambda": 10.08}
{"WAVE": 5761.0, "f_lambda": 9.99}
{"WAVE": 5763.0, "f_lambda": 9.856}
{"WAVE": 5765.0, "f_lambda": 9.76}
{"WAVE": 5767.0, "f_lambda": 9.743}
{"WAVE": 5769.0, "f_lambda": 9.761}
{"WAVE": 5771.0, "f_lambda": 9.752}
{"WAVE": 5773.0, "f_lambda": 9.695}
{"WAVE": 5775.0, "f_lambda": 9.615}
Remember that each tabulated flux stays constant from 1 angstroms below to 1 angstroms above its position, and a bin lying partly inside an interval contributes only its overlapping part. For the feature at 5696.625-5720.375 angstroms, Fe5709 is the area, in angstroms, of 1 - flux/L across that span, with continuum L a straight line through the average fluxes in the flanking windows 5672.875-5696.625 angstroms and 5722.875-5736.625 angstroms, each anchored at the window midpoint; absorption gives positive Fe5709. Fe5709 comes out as 0.8 angstroms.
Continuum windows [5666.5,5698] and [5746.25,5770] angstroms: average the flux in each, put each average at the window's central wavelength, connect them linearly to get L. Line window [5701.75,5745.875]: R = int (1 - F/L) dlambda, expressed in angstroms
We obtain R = 1.3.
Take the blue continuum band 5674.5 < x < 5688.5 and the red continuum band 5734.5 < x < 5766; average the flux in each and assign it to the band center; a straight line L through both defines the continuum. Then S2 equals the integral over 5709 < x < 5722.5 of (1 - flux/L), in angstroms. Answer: 0.79 angstroms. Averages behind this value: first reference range 9.26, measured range 9.03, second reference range 9.91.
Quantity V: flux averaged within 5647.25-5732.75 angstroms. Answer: 9.04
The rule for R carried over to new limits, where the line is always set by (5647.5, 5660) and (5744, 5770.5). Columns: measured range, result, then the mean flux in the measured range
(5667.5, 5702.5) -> 0.7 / 9.13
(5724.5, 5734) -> 0.4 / 9.3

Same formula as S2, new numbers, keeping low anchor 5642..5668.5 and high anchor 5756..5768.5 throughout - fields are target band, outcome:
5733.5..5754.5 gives -0.3 angstroms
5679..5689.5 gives 0.1 angstroms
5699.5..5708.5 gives 0.5 angstroms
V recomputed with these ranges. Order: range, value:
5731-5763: 9.89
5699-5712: 8.83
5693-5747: 9.28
